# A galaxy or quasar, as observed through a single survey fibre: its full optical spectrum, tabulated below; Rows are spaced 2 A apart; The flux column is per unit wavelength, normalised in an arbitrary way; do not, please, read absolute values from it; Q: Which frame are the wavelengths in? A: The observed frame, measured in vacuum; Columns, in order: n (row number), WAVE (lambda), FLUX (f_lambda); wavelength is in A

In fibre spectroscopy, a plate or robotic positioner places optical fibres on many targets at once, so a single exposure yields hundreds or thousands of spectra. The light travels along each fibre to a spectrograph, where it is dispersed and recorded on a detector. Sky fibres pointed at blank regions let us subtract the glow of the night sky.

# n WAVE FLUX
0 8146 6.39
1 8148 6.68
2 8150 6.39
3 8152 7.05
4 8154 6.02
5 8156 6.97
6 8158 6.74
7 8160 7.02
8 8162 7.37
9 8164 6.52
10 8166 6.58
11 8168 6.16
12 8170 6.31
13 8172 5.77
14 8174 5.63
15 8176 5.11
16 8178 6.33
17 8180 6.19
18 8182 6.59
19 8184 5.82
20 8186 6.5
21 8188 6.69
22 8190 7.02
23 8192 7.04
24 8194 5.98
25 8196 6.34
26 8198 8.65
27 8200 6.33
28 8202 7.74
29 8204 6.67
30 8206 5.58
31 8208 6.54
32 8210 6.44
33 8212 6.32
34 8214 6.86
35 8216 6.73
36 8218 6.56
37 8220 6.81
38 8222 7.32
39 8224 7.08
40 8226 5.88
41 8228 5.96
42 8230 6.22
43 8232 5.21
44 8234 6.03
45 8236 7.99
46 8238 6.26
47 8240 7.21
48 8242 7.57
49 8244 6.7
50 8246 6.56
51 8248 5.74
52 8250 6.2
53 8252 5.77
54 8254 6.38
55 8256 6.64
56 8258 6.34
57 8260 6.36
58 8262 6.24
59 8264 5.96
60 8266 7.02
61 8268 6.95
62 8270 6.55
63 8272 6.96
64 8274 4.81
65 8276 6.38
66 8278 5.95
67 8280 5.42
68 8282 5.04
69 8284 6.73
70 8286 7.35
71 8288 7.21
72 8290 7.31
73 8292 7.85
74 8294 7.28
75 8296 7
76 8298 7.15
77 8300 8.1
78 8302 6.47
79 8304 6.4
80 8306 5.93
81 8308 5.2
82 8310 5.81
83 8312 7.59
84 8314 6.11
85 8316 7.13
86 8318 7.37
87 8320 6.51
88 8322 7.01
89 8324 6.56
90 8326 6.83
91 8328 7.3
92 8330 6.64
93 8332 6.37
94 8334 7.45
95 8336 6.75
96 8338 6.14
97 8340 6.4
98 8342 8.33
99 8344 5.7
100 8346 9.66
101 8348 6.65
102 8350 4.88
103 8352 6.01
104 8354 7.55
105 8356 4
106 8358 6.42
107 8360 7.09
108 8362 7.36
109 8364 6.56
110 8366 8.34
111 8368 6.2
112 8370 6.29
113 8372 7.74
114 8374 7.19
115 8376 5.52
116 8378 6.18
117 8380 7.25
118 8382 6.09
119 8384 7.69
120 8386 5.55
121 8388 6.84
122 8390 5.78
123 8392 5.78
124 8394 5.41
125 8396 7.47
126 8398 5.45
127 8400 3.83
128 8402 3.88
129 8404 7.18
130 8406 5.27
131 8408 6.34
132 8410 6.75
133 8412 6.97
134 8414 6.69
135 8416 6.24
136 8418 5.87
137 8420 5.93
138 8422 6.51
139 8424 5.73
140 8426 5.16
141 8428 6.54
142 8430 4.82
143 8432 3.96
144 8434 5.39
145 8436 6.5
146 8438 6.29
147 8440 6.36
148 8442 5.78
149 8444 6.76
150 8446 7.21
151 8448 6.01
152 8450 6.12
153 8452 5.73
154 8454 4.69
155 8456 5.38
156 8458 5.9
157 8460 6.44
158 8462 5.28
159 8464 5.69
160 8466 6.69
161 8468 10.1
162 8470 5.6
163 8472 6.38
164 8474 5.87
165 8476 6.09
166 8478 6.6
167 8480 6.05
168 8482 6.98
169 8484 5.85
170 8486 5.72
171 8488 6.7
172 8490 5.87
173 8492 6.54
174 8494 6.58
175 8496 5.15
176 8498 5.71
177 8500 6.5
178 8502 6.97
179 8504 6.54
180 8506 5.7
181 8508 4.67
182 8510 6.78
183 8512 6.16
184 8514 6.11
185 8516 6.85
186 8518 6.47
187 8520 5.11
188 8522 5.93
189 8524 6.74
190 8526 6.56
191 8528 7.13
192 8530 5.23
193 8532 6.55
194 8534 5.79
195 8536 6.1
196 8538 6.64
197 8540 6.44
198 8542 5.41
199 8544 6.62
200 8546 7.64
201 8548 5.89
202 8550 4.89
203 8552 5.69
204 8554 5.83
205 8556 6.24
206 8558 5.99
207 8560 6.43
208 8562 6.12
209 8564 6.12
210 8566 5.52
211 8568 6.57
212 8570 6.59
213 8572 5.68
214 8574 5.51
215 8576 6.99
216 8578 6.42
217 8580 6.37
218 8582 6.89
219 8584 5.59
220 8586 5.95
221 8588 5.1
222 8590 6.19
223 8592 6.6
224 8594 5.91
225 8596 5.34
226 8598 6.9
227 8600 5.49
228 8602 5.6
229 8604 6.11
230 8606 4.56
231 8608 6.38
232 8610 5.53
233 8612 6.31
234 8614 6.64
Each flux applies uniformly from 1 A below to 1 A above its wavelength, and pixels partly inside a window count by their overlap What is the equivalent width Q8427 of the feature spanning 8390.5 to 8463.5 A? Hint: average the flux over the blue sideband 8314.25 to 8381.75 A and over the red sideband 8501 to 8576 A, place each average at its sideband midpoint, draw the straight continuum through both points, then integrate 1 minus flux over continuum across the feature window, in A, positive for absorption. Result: 7.0 A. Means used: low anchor 6.75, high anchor 6.15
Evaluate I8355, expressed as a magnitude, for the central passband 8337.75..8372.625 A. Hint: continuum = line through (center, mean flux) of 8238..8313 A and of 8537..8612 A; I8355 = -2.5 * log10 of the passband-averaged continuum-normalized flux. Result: -0.05 mag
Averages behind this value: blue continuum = 6.54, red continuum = 6.05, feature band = 6.74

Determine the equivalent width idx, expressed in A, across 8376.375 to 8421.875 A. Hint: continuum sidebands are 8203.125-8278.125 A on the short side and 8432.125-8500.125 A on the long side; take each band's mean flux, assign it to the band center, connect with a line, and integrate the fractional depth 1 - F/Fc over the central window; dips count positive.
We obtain 1.0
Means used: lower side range 6.45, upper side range 6.16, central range 6.11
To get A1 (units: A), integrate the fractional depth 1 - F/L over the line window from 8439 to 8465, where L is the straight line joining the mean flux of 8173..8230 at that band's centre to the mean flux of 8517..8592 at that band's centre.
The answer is 1.2 A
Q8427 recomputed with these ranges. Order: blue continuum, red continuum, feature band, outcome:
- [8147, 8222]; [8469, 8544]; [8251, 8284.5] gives 1.3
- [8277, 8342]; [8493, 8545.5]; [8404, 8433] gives 2.2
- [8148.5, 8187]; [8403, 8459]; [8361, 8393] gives -3.0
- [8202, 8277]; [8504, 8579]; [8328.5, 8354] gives -1.7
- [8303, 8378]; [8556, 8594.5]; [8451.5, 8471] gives 0.7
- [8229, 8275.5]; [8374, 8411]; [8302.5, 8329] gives -1.5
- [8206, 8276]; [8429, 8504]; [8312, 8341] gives -2.1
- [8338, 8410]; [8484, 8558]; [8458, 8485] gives -0.8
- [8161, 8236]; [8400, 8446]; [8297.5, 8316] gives -1.0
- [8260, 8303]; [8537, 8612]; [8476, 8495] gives -0.2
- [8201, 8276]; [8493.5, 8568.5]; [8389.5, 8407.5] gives 2.1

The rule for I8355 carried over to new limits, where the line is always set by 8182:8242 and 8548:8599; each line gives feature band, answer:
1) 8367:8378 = -0.030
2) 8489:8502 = 0.009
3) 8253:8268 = 0.016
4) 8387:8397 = 0.015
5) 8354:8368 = -0.045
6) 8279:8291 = 0.000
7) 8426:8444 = 0.098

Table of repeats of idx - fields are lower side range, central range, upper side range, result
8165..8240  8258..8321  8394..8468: -3.04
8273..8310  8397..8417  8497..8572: 1.53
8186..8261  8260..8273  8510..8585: -0.12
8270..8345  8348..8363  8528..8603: 0.77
